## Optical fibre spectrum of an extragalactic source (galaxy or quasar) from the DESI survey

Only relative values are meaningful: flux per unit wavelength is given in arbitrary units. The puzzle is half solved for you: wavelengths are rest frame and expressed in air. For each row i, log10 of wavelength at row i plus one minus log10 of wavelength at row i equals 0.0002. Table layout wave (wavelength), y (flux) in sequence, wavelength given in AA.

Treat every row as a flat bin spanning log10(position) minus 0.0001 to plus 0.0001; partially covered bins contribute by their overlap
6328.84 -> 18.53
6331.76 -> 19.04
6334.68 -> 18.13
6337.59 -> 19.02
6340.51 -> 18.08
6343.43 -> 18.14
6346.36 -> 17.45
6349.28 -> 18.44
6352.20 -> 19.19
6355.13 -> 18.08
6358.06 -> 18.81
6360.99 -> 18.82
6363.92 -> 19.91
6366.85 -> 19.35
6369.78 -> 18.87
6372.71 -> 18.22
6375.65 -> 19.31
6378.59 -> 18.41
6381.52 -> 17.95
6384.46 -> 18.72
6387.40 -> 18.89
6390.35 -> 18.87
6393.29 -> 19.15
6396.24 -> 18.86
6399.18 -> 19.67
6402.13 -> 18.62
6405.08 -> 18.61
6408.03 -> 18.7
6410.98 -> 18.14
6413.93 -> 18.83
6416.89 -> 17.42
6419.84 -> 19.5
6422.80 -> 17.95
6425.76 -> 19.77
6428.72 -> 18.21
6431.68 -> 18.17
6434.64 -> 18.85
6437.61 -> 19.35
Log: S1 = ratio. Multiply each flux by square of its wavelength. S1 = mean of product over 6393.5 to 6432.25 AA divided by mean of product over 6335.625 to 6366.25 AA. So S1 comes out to 1.02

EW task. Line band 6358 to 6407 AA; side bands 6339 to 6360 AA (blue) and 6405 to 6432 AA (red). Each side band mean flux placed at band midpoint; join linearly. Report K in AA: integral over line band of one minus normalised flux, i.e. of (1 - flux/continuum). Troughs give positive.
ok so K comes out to -1.2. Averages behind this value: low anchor 18.3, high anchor 18.5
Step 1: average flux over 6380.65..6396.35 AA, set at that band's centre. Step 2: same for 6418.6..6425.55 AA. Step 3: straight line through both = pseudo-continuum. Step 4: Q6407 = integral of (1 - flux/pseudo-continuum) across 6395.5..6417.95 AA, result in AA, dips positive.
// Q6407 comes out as 0.2 AA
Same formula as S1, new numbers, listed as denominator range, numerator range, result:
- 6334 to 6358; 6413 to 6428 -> 1.04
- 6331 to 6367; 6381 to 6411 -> 1.02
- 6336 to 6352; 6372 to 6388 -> 1.03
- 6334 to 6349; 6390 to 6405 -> 1.06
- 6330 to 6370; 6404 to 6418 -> 1.00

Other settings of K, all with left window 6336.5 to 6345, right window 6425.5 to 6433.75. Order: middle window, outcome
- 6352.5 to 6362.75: -0.2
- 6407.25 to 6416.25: 0.0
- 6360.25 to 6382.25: -0.5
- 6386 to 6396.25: -0.3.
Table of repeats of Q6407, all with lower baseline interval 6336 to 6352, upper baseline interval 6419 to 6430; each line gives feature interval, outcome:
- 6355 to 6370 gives -0.5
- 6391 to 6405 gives -0.3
